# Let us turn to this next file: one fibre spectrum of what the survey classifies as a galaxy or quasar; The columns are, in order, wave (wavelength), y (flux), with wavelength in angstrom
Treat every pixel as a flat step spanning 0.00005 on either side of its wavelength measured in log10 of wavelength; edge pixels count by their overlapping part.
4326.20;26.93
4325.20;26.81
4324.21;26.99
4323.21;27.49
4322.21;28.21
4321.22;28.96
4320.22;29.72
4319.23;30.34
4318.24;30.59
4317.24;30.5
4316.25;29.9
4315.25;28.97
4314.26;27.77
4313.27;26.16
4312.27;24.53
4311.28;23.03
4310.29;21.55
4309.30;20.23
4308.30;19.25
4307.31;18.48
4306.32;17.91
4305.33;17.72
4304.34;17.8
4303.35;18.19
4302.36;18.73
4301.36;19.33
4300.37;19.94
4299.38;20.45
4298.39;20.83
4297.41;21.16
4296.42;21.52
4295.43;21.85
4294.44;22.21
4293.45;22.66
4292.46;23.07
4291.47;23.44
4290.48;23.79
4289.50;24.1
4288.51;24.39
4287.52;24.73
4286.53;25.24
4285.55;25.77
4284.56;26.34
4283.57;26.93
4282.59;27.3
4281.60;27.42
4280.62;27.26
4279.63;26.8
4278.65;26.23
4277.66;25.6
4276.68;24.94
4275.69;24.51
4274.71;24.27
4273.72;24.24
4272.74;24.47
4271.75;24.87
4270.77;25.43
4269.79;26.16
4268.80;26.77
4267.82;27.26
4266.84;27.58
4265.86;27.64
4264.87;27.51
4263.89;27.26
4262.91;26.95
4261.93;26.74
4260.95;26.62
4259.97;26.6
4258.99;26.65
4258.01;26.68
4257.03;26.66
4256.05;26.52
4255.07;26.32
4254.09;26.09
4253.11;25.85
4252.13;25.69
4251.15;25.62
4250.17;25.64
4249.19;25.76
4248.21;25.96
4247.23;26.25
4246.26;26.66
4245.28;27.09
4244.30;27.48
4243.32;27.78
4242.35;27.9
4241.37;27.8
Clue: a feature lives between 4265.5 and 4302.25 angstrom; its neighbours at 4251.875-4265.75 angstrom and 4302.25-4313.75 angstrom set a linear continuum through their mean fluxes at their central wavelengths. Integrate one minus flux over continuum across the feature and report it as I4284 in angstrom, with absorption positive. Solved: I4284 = -1.51 angstrom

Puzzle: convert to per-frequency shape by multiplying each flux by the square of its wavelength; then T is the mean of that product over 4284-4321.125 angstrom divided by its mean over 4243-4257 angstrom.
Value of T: 0.91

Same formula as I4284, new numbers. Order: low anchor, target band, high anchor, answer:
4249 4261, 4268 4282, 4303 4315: -0.8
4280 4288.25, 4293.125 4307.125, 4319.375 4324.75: 3.7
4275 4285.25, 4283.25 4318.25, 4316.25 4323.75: 6.3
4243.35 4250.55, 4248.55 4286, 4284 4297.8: -1.6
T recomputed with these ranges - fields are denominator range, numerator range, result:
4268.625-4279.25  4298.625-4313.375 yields 0.81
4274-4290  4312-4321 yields 1.14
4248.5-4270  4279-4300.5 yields 0.92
